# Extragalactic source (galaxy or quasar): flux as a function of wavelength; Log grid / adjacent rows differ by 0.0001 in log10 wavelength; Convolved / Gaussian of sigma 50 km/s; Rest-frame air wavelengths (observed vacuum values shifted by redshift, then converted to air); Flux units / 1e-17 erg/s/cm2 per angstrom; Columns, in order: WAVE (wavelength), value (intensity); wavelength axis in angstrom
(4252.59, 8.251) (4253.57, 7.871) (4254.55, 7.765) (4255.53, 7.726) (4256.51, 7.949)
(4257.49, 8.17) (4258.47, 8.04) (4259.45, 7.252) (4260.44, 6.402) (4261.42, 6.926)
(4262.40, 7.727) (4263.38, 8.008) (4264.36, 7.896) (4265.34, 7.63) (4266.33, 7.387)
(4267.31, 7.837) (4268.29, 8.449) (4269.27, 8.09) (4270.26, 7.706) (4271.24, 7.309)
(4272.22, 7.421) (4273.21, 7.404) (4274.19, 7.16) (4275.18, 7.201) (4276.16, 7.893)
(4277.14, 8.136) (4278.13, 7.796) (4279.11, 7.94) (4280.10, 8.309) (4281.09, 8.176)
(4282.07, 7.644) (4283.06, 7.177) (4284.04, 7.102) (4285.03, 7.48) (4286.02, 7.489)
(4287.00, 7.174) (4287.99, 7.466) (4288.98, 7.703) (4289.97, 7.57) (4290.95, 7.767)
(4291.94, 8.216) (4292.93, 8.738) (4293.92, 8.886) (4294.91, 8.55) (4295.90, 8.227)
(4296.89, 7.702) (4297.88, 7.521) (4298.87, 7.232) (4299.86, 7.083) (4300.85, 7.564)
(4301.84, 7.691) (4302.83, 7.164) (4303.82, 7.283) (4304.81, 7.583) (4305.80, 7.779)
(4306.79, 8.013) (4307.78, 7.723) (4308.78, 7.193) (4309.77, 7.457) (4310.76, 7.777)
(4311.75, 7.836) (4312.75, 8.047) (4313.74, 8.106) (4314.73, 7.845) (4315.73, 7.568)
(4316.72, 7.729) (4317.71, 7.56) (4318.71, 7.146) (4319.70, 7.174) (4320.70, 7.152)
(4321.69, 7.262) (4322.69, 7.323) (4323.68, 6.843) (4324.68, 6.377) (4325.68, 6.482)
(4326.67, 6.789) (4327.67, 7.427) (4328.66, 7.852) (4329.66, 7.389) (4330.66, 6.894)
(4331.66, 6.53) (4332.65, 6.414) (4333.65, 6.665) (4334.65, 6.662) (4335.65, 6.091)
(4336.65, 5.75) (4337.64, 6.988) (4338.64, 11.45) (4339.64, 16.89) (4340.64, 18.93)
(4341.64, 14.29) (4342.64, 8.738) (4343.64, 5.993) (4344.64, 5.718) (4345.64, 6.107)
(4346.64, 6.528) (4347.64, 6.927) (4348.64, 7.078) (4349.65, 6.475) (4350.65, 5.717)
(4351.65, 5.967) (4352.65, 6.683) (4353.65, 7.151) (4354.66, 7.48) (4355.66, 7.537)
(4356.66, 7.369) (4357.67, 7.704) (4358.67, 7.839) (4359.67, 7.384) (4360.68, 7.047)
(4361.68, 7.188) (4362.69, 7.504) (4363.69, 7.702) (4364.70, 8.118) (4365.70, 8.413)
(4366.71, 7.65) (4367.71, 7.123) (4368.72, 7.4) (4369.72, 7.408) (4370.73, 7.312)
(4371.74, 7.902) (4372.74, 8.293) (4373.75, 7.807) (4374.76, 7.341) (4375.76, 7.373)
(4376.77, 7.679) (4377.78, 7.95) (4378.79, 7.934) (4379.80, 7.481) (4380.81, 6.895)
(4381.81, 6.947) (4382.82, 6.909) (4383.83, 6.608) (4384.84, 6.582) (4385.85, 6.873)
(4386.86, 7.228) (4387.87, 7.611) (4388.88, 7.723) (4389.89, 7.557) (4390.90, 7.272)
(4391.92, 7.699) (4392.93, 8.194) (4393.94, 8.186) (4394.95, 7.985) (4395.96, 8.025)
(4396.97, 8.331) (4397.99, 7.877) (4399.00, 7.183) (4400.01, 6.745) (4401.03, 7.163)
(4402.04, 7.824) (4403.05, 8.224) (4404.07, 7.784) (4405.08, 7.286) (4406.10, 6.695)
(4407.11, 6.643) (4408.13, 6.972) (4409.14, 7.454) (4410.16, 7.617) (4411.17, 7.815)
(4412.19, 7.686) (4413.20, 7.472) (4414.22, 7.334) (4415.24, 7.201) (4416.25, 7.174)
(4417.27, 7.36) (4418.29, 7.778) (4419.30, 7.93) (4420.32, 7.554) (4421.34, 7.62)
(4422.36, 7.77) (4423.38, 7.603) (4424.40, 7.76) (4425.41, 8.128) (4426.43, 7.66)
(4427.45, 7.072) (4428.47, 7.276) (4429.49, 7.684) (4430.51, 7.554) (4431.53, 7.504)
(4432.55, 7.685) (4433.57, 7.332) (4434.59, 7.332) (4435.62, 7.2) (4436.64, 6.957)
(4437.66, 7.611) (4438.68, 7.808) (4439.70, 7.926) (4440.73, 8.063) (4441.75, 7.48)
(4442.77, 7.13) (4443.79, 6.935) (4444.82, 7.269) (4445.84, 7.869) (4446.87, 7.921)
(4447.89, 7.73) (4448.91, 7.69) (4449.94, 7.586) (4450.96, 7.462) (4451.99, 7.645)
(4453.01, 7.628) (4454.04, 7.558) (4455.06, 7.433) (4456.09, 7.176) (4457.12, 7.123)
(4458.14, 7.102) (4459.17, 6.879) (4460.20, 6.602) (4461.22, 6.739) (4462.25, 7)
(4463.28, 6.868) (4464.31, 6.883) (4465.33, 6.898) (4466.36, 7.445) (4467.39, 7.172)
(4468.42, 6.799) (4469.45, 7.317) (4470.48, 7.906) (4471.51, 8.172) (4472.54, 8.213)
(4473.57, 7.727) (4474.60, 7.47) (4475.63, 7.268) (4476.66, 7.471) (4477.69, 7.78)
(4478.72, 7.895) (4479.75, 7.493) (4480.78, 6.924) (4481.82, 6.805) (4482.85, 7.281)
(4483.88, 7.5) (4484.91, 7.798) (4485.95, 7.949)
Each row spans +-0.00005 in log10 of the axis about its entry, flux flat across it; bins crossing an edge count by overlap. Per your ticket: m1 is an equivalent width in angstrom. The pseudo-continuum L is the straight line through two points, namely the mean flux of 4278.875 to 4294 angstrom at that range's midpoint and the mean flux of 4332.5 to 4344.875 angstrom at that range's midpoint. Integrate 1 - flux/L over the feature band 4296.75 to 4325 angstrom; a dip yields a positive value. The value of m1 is 3.5 angstrom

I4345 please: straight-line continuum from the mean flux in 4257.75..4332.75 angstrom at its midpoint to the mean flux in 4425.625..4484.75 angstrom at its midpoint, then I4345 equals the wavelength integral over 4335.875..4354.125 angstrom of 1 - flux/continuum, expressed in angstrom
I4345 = -2.4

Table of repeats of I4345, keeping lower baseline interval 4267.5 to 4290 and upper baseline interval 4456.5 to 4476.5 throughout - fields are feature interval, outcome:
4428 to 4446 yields -0.4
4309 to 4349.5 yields -1.8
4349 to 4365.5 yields 0.6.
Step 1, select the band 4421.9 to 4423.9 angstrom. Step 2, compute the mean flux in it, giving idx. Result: 7.67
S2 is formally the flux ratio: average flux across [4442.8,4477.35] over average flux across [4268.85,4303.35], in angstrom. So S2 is 0.96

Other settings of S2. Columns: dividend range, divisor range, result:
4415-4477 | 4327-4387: 0.97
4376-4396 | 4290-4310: 0.96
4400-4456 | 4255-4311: 0.98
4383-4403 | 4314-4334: 1.05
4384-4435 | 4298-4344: 0.94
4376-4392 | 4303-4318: 0.95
